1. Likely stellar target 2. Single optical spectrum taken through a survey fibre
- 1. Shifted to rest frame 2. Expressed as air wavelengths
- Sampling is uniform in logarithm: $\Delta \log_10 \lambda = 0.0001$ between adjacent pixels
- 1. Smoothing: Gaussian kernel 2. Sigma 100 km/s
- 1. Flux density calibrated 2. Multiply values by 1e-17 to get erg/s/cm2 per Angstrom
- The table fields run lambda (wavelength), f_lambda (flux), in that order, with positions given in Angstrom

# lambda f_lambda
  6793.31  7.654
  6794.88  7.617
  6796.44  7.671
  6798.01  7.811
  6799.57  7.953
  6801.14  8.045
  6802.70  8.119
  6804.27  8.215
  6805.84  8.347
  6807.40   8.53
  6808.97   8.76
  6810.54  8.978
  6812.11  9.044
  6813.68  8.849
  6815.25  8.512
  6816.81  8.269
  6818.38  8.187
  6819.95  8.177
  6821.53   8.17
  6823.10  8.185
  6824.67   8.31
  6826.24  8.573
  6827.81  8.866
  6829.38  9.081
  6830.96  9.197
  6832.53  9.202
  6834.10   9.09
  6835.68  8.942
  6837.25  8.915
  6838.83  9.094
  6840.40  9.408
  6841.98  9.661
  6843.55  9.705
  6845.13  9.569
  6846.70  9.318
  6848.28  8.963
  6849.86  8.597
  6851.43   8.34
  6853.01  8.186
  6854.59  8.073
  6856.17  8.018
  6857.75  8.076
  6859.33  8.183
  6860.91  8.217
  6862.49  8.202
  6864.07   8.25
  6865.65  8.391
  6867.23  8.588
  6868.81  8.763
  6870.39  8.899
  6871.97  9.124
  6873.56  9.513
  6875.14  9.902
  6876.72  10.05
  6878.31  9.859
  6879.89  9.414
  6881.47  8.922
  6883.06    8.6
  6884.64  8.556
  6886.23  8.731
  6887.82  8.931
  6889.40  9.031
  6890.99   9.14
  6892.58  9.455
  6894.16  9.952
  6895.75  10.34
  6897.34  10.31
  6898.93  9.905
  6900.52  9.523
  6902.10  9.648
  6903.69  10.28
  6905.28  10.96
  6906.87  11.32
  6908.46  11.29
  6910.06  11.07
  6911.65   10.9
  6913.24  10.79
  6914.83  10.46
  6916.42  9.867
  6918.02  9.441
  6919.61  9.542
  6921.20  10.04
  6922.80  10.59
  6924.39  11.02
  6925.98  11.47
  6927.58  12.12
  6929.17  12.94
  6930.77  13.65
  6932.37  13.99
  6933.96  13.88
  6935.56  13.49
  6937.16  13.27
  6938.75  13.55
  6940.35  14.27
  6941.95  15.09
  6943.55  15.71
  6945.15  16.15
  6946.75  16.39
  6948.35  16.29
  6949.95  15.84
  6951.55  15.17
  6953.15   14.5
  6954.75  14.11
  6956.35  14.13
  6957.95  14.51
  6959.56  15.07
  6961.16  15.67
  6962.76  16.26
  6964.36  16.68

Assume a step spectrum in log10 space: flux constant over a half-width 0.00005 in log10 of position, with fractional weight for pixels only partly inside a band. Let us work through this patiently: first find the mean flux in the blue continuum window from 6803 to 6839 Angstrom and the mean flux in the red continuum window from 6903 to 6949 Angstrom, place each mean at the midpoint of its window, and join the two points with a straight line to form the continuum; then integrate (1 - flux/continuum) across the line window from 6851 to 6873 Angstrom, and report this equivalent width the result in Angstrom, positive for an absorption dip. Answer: 3.8 Angstrom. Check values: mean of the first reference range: 8.66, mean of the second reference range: 12.4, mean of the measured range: 8.39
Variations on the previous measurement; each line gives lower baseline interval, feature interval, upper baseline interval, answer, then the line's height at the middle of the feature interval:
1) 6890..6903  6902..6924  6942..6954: 2.13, 11.7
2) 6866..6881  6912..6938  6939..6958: 3.34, 13.3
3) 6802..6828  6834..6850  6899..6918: -0.33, 9.05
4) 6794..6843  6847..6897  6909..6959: 8.20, 10.6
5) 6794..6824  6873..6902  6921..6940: 4.26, 11.1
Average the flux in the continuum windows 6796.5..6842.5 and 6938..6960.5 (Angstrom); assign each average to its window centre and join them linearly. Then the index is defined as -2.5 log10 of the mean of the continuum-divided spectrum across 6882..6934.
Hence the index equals 0.24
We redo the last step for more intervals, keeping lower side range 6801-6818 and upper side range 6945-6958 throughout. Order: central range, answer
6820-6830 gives 0.094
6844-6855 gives 0.185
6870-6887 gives 0.263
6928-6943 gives 0.054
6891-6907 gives 0.256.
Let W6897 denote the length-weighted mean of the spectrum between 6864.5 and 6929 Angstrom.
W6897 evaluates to 9.89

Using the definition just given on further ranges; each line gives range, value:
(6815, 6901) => 8.94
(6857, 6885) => 8.87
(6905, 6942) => 11.8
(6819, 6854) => 8.88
